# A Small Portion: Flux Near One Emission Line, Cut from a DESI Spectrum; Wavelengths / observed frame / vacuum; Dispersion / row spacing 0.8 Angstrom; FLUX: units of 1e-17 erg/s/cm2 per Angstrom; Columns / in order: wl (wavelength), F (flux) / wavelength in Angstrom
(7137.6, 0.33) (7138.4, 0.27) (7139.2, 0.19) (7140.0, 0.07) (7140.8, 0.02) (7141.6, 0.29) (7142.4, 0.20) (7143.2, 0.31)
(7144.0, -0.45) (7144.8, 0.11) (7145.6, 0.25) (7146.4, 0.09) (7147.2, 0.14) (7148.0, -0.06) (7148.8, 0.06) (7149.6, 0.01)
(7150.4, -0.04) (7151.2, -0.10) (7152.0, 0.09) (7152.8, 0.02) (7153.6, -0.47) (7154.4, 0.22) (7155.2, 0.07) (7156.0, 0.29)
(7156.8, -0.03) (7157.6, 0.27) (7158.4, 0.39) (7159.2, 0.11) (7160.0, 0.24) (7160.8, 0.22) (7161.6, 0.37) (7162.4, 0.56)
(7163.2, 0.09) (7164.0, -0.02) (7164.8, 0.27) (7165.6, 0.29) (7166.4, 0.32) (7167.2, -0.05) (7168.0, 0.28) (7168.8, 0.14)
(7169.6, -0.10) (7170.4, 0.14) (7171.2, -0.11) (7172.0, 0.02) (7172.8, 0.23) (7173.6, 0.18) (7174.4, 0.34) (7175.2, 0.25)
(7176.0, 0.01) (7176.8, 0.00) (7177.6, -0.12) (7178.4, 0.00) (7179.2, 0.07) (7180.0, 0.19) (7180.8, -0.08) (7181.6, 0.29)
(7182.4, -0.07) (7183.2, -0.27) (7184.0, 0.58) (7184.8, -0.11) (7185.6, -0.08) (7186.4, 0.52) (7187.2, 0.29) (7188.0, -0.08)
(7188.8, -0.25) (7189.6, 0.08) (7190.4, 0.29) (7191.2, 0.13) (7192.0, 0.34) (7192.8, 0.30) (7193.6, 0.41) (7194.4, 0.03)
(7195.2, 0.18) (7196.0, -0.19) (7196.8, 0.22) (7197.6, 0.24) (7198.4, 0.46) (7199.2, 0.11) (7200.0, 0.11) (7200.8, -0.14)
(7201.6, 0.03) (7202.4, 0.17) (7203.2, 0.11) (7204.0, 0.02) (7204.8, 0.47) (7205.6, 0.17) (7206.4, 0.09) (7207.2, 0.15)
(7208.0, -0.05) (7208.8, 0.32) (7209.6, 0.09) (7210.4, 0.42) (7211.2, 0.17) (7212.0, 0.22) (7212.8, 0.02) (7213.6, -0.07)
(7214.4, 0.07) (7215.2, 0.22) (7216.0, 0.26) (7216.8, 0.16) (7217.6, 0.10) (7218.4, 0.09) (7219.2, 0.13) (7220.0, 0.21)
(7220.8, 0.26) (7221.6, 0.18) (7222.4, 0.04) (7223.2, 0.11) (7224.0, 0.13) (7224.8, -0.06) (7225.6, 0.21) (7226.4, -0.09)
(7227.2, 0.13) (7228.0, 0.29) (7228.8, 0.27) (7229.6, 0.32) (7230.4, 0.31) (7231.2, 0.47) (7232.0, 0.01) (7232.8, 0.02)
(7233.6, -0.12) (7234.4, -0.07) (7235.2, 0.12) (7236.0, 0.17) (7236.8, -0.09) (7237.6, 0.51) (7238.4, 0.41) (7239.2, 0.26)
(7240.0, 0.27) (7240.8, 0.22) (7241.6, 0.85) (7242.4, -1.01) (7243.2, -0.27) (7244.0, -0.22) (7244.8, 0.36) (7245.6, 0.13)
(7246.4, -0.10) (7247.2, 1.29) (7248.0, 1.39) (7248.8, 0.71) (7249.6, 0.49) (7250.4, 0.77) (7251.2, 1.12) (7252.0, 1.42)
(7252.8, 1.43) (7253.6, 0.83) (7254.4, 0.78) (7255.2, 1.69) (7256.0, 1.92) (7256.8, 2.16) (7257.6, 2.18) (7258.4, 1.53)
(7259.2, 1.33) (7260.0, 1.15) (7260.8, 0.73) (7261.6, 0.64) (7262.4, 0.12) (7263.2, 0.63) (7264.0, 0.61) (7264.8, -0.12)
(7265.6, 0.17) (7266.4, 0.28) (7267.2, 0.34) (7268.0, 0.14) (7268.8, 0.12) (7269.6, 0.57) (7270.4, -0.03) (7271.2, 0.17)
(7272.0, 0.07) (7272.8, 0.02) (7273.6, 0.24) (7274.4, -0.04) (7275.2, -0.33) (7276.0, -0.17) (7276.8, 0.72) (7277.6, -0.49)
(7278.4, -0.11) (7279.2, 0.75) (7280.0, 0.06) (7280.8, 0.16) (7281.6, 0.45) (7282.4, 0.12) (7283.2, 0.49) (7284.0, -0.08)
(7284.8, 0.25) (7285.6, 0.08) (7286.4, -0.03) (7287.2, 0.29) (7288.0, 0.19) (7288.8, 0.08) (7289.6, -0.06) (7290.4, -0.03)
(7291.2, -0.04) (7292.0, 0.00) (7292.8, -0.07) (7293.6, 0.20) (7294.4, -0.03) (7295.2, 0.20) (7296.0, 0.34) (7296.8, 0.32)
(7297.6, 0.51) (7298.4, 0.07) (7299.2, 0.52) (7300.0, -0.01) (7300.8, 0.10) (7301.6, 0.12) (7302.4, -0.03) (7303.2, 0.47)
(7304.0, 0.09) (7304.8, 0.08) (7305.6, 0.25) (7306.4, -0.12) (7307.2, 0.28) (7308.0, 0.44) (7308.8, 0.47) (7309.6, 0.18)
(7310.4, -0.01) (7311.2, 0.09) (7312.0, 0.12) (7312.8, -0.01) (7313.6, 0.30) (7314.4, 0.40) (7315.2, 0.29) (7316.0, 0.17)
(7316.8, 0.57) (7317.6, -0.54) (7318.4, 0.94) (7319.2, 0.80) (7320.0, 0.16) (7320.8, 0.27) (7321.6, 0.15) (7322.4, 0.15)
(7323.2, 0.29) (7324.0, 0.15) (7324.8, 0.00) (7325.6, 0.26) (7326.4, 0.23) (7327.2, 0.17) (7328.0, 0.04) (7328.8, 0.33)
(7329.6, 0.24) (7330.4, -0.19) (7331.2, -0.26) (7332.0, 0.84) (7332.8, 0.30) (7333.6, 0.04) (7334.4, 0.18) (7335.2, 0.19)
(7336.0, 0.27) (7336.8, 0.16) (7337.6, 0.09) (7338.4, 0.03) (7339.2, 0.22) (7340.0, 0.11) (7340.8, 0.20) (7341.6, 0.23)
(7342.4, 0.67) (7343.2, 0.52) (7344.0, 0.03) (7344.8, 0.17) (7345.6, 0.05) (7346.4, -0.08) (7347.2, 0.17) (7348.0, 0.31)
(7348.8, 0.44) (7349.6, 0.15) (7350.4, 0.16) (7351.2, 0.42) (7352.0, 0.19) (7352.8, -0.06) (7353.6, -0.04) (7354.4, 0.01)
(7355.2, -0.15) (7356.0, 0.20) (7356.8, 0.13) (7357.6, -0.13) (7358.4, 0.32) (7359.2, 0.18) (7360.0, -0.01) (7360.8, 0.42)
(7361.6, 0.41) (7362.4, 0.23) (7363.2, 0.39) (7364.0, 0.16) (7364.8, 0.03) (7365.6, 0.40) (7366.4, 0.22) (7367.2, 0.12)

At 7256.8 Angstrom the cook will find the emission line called [O II]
